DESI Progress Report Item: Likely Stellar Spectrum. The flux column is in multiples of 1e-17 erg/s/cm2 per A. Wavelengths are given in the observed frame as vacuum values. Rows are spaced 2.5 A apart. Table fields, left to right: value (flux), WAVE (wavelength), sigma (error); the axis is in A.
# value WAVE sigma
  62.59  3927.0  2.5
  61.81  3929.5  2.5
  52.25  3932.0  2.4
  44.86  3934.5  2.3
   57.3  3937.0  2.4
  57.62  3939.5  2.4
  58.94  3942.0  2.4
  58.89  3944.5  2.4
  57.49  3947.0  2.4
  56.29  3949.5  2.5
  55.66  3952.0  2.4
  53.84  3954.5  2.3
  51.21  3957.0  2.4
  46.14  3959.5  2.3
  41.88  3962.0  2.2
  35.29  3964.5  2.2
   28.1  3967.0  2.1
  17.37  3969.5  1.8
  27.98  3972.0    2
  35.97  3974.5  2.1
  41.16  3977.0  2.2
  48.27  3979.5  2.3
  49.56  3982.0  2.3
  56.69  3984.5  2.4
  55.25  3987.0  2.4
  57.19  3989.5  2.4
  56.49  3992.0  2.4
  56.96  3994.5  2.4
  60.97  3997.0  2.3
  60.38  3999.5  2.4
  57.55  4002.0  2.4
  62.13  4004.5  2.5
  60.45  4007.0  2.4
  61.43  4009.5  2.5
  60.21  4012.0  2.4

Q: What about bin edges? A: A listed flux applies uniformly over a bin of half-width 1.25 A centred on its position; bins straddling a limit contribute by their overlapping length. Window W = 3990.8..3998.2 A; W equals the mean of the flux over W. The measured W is 58.1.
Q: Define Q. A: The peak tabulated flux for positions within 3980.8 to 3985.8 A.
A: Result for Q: 56.69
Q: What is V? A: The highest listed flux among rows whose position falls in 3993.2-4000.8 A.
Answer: 60.97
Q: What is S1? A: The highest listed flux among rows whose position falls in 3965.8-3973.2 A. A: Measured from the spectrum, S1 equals 28.1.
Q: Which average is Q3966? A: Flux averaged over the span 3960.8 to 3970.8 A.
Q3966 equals 30.6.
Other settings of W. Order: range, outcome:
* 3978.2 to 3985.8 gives 51.5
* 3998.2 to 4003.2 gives 59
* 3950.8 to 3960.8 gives 51.6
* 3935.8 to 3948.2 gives 58.1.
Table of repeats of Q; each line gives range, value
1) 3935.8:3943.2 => 58.94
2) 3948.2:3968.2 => 56.29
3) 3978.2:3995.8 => 57.19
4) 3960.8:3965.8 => 41.88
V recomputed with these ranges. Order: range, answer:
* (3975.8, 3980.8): 48.27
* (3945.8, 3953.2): 57.49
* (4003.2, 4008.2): 62.13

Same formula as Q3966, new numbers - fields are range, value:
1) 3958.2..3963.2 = 44.1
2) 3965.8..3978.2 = 30.1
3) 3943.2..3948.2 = 58.2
